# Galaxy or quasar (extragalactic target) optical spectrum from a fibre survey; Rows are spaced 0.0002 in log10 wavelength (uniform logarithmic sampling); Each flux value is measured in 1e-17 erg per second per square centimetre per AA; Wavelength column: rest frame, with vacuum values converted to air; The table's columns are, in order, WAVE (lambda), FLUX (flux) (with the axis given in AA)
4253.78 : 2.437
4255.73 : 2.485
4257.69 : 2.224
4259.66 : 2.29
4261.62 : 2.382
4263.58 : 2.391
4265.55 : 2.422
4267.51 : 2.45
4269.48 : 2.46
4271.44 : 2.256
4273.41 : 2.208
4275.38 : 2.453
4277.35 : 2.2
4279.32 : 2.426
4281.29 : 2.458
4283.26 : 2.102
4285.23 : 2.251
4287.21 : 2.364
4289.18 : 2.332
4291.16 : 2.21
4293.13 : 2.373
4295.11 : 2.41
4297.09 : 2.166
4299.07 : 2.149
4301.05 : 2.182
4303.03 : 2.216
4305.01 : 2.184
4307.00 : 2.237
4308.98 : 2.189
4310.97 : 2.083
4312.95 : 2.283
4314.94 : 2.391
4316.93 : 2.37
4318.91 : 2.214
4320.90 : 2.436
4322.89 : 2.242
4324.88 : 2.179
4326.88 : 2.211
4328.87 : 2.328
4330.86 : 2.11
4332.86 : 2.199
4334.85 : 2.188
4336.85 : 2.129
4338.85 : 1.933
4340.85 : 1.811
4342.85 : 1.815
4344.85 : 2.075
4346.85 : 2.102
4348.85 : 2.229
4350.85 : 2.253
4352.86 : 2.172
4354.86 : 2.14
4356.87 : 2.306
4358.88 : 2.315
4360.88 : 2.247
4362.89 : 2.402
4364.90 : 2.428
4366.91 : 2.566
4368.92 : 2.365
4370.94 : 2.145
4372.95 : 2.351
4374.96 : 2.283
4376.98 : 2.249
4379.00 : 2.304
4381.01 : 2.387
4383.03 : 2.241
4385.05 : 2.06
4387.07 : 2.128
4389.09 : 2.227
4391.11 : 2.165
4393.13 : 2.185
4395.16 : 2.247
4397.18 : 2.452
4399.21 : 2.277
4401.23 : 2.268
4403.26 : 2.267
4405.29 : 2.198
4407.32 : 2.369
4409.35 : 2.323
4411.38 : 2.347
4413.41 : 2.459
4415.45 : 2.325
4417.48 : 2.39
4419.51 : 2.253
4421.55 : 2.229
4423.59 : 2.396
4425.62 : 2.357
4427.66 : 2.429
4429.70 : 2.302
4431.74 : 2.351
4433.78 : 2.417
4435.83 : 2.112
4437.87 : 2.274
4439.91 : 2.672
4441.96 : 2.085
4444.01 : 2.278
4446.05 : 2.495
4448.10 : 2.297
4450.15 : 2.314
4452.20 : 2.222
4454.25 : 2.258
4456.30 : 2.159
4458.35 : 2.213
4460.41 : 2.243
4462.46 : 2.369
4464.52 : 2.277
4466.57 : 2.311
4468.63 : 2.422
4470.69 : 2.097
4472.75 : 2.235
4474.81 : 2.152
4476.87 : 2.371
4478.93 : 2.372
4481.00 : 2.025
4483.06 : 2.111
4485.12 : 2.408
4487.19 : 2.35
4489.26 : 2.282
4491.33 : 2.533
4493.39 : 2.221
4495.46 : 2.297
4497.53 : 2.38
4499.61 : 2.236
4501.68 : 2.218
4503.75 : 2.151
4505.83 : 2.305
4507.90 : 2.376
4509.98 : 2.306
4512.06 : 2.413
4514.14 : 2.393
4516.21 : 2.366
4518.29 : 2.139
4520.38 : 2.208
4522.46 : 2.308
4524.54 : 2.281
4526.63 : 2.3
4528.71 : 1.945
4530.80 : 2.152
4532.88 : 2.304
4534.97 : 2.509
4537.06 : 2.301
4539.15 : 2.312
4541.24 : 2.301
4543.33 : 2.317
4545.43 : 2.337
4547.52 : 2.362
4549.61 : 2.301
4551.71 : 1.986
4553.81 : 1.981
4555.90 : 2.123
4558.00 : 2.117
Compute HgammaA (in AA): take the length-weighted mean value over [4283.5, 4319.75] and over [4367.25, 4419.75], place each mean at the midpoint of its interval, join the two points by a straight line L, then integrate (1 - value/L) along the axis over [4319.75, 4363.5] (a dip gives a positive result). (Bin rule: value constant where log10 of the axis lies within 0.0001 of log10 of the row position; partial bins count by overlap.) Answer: 1.8 AA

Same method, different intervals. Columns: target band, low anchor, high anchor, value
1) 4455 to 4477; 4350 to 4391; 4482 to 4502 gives 0.44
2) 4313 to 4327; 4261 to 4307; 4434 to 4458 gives 0.03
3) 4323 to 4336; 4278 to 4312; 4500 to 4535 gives 0.30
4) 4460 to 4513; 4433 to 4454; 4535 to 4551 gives 0.69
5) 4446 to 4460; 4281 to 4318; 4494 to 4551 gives 0.09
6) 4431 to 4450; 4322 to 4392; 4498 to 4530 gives -0.78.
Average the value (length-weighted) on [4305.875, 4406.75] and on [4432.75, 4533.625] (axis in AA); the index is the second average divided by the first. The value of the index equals 1.02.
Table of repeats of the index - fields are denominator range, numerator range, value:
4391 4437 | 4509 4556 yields 0.98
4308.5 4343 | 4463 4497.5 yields 1.05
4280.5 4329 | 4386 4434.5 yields 1.02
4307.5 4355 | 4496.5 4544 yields 1.05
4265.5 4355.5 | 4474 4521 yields 1.03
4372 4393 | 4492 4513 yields 1.03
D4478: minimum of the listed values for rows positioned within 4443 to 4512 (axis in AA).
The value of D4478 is 2.025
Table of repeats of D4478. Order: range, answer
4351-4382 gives 2.14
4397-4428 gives 2.198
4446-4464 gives 2.159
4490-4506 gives 2.151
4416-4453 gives 2.085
